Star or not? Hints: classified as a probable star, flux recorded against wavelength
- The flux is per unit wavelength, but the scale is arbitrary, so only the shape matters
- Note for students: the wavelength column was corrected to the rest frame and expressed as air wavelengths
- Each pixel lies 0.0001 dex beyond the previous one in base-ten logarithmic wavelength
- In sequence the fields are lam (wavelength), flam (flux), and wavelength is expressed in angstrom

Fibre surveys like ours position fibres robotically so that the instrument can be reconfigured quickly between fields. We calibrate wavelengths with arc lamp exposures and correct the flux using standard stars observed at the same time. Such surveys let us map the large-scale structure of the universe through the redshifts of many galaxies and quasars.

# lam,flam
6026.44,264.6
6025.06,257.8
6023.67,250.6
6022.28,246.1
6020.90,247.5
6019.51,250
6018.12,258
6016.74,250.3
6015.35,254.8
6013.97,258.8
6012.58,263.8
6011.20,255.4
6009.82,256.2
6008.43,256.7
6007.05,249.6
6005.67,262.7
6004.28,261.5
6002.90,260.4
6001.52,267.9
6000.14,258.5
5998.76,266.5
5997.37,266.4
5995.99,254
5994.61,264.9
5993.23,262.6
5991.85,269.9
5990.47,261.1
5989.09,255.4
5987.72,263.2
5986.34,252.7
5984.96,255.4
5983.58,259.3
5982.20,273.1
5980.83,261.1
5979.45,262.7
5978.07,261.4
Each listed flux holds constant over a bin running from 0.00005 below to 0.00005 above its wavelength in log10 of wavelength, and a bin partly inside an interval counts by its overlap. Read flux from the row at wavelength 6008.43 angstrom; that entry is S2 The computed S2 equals 256.7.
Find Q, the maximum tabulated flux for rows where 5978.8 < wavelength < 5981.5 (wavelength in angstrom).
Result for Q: 262.7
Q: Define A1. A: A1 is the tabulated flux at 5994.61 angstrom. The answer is 264.9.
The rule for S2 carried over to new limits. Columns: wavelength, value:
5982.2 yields 273.1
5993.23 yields 262.6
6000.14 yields 258.5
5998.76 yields 266.5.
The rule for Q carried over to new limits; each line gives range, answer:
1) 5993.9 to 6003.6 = 267.9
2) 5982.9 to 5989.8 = 263.2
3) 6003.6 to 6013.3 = 263.8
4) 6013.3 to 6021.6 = 258.8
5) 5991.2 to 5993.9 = 269.9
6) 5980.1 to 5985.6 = 273.1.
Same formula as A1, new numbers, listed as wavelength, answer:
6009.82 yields 256.2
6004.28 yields 261.5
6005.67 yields 262.7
